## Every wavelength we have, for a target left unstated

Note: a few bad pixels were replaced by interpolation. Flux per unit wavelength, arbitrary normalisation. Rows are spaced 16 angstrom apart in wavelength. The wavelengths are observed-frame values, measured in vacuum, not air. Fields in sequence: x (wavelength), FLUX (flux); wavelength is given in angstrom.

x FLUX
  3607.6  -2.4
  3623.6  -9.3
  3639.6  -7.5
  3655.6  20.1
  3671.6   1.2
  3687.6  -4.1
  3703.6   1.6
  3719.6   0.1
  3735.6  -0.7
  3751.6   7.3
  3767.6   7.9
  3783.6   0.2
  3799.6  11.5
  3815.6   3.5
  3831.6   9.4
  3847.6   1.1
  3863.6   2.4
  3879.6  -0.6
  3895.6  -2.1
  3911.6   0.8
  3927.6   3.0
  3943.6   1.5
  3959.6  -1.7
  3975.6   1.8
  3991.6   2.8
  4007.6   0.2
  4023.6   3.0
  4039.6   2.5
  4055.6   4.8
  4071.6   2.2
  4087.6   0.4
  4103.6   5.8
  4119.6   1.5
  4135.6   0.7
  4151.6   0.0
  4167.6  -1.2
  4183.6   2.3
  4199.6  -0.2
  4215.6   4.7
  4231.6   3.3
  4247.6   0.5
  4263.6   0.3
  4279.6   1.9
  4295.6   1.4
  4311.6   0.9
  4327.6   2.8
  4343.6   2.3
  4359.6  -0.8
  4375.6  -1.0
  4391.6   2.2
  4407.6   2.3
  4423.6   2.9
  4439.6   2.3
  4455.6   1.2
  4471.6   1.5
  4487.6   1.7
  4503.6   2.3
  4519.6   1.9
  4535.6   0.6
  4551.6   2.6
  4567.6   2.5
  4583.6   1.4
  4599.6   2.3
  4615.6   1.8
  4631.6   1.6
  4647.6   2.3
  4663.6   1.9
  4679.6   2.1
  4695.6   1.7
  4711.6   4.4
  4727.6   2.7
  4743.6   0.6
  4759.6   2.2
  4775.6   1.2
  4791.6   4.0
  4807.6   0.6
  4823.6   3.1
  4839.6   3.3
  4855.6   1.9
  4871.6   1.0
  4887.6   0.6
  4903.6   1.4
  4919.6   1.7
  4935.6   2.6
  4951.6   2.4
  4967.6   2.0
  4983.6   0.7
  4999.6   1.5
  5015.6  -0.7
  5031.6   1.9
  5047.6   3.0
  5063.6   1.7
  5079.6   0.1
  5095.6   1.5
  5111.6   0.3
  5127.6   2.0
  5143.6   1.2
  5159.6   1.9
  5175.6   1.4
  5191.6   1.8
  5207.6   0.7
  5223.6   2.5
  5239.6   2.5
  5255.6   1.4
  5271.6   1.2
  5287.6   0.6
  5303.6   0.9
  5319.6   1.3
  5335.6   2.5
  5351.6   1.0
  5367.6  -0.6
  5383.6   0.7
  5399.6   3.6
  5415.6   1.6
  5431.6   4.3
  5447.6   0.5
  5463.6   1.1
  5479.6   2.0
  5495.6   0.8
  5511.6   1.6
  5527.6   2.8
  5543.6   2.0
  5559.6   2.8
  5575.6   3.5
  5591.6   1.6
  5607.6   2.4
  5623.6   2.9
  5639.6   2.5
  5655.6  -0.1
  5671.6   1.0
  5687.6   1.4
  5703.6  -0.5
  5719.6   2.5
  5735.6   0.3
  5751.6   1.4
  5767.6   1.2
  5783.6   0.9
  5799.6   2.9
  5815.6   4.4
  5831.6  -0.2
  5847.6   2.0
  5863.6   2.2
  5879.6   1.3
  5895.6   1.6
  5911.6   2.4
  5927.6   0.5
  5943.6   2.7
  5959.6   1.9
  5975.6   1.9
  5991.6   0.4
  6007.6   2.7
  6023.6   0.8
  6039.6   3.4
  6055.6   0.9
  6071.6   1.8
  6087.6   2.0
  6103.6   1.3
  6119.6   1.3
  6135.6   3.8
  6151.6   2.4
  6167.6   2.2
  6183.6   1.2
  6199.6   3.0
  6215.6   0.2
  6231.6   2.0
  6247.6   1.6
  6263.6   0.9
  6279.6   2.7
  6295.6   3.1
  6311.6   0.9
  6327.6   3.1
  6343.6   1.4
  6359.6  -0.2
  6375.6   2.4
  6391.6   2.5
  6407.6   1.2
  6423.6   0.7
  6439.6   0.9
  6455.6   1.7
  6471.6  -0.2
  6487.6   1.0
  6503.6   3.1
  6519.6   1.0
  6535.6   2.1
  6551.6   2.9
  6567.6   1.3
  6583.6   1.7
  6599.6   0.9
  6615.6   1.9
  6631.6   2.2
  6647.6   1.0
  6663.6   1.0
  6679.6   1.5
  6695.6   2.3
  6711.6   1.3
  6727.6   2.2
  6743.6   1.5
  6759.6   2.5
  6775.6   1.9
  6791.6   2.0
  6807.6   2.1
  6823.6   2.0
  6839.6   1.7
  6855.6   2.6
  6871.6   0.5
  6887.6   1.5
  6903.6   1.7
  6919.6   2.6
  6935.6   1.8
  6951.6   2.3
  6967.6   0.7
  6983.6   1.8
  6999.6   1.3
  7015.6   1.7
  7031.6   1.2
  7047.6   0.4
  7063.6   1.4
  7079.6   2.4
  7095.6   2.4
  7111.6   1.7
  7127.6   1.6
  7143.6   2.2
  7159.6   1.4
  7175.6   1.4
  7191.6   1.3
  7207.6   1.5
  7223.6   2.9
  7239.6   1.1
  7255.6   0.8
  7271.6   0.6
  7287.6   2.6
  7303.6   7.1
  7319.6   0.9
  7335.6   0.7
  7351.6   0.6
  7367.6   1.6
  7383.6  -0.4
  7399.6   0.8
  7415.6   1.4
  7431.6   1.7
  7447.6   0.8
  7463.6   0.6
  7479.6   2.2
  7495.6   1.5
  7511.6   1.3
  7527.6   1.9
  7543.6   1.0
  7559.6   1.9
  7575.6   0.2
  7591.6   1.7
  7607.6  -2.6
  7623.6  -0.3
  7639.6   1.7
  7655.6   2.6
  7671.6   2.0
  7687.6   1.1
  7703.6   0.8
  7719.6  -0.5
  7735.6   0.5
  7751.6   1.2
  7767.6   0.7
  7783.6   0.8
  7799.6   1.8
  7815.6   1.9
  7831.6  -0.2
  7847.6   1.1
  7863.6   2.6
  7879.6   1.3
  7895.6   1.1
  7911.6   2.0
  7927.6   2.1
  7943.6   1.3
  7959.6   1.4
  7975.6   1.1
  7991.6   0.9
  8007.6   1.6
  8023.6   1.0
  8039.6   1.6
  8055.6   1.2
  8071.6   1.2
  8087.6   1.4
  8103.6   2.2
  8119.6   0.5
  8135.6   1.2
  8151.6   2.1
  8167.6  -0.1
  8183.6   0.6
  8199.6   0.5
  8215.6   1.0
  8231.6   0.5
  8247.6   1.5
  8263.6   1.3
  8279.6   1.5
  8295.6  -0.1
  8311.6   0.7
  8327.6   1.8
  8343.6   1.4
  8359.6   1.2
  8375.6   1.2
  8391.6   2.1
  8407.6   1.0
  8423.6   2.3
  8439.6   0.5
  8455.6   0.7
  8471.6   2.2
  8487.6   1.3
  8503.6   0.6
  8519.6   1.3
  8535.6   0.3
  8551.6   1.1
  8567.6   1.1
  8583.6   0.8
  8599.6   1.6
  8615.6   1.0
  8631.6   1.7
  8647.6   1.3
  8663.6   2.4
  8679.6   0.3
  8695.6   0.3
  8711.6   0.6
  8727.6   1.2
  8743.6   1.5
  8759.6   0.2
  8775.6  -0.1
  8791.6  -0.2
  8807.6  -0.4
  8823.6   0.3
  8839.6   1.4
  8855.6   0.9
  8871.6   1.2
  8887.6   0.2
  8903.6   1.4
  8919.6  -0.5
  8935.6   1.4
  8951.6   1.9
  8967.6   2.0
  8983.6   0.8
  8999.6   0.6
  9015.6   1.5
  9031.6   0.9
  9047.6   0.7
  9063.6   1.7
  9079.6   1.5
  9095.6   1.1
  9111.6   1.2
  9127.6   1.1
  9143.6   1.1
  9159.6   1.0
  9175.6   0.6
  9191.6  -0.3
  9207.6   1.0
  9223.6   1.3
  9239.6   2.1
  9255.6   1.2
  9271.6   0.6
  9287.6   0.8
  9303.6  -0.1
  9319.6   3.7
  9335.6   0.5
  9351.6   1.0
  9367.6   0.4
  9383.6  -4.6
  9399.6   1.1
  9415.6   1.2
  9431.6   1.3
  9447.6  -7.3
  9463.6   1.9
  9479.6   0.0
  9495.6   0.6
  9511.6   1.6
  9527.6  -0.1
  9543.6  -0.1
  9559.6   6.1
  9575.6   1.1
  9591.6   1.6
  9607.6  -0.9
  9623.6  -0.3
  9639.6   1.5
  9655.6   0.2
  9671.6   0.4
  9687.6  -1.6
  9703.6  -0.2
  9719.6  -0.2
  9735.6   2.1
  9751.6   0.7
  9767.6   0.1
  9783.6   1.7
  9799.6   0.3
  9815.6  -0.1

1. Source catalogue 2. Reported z 0.457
